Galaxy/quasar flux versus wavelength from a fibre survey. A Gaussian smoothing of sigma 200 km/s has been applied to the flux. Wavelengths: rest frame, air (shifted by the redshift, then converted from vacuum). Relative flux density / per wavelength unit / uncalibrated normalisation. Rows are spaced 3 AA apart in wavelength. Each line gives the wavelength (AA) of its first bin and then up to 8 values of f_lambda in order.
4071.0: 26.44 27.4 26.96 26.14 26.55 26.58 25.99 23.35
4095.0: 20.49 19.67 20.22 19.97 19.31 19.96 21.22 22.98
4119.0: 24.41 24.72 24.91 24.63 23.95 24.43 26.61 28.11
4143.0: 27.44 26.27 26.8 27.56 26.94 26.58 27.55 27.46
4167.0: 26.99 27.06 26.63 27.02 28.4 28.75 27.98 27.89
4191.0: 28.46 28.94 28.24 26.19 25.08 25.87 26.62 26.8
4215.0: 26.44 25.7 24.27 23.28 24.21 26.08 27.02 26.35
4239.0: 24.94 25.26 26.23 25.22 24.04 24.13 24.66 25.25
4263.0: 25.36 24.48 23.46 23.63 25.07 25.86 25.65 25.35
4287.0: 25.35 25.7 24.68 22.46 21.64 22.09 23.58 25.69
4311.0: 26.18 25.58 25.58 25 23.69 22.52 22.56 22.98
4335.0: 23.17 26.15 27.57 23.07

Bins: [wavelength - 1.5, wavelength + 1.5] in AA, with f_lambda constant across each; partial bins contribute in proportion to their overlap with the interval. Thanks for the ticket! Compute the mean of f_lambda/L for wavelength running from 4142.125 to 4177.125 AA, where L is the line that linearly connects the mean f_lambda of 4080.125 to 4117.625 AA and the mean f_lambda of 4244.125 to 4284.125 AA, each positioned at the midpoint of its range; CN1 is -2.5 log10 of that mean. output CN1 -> -0.162 mag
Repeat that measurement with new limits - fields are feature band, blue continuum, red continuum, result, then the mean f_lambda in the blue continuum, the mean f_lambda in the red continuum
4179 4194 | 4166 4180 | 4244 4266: -0.06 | 27.2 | 24.9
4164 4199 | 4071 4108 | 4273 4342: -0.16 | 23.7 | 24.5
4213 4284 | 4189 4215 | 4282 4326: 0.03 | 27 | 24.4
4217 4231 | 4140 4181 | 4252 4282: 0.05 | 27.2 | 24.7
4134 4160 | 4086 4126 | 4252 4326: -0.18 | 22.2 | 24.5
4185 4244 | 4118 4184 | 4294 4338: -0.03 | 26.5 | 23.9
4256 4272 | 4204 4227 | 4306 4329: 0.02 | 25.5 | 24.7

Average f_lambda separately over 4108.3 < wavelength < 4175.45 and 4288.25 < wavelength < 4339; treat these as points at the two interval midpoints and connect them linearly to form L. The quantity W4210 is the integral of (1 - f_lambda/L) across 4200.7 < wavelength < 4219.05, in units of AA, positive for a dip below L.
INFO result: -0.8 AA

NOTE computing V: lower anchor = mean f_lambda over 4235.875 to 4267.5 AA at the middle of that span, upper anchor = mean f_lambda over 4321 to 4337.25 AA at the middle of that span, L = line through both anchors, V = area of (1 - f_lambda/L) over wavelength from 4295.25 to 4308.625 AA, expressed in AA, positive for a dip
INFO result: 0.5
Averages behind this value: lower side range 25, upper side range 23.2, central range 23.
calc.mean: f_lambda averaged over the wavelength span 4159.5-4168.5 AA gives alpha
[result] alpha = 27.3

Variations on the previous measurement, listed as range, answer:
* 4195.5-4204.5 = 26.5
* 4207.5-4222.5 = 26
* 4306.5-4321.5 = 25.6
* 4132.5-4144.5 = 26.6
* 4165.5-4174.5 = 26.9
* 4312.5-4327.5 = 24.5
